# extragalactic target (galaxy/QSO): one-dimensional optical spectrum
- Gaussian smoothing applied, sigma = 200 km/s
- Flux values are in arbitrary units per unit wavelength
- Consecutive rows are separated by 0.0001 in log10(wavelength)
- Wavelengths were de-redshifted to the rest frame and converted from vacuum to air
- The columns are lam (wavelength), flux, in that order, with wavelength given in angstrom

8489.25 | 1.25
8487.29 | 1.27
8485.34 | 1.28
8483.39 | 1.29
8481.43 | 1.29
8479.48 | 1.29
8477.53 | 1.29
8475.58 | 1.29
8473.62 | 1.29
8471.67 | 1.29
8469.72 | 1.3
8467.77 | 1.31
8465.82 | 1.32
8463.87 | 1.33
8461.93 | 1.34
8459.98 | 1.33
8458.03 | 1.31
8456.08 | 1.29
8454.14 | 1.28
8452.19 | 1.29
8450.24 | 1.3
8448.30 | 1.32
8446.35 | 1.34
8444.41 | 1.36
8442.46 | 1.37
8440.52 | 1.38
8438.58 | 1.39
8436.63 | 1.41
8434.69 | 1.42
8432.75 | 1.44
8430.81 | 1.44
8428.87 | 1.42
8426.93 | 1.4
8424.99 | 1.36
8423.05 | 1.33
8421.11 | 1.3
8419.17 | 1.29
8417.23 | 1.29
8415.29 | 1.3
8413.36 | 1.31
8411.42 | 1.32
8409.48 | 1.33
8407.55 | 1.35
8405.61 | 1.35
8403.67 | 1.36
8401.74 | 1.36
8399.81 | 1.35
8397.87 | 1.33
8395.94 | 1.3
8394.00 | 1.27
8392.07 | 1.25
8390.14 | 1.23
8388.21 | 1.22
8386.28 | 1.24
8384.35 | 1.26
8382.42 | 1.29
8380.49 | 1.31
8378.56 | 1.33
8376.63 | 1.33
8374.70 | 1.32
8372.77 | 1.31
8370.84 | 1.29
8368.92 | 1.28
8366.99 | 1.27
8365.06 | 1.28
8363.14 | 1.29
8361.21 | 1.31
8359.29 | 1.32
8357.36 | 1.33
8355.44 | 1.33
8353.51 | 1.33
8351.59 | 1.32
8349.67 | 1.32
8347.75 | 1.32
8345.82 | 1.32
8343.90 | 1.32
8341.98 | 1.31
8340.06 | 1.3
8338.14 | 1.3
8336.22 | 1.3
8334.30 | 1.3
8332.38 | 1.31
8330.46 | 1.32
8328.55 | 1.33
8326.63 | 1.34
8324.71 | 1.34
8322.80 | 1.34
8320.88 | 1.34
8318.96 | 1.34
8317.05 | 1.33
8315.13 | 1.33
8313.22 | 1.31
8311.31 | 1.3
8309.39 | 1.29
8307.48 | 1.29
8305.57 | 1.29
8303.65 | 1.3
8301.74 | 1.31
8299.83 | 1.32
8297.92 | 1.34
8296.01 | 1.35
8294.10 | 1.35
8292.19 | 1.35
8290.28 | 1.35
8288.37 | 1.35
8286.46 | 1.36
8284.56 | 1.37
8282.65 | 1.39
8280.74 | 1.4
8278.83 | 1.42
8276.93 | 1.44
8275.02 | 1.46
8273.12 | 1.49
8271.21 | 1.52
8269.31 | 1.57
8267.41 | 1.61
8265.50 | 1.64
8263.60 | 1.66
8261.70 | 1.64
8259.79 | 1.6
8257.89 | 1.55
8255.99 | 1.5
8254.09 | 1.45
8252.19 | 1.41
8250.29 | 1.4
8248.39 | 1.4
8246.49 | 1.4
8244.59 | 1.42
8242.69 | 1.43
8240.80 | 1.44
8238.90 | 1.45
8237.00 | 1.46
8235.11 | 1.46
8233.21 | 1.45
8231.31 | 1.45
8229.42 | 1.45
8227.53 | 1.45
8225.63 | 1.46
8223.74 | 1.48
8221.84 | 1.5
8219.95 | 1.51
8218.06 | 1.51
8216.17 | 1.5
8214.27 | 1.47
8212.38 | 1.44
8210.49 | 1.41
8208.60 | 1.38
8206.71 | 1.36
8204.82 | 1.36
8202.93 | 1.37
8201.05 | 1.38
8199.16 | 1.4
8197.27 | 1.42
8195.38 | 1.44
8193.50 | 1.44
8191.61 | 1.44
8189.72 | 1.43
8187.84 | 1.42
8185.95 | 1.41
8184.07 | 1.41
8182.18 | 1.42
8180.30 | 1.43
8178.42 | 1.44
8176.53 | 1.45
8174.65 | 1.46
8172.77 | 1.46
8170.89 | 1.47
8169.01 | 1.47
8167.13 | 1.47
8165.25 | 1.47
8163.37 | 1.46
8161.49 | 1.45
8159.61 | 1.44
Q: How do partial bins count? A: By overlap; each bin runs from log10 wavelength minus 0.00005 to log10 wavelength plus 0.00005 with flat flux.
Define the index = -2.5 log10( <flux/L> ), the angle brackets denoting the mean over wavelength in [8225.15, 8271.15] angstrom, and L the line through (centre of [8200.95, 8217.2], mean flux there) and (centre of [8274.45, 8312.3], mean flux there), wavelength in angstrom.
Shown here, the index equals -0.08 mag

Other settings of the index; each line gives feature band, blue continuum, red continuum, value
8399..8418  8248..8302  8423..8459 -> 0.037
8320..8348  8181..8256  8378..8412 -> 0.023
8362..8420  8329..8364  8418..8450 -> 0.035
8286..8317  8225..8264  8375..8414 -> 0.067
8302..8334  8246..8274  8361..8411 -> 0.082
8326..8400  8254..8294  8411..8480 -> 0.083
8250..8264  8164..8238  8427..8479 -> -0.080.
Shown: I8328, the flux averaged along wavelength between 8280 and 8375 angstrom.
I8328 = 1.32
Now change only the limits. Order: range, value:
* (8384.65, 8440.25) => 1.33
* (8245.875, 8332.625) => 1.4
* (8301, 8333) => 1.32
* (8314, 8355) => 1.32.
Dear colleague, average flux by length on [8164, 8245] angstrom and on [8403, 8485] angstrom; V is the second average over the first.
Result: 0.93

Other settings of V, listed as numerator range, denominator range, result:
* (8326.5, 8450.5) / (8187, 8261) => 0.92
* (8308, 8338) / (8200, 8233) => 0.92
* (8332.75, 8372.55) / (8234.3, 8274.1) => 0.87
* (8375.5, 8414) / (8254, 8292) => 0.88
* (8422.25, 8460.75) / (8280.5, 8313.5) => 1.02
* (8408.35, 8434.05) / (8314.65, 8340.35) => 1.02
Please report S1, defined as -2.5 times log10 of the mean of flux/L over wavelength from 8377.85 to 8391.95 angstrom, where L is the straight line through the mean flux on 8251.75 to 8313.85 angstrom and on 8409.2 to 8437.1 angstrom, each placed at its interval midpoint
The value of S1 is 0.09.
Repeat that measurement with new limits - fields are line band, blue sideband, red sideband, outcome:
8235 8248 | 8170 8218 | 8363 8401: -0.03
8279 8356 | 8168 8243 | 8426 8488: 0.05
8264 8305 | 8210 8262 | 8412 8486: 0.02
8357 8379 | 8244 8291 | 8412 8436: 0.08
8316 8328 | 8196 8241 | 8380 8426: 0.02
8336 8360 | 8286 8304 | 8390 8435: 0.02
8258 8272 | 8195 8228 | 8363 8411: -0.15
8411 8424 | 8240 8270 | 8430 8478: 0.05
